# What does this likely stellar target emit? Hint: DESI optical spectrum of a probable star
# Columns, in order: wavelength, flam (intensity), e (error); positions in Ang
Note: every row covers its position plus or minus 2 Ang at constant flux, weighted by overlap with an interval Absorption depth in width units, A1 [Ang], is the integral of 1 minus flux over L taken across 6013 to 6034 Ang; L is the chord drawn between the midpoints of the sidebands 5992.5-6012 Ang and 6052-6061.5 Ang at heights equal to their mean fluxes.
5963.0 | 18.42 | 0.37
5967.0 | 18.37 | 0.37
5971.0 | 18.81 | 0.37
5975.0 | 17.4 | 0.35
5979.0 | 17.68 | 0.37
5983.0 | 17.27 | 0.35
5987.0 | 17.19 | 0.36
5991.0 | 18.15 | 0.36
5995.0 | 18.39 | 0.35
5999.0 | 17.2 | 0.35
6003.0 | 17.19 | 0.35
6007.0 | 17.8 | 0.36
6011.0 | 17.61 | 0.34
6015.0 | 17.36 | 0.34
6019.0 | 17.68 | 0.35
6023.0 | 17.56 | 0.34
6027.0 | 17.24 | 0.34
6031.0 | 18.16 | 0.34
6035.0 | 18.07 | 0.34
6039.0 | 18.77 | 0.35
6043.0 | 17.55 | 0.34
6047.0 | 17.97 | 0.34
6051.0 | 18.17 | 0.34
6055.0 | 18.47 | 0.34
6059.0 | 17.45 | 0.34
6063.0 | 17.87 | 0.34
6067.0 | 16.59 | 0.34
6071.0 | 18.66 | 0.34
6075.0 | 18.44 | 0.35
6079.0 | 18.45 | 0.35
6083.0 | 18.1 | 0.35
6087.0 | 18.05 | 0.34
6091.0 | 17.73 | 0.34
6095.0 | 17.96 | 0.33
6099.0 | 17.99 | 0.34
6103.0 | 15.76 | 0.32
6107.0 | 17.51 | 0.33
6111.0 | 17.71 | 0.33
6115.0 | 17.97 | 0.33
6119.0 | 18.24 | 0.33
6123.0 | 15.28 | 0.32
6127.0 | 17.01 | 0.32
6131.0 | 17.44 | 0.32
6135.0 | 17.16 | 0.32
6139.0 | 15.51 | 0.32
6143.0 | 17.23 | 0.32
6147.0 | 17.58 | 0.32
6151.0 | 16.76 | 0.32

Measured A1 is 0.2 Ang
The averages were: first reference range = 17.7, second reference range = 18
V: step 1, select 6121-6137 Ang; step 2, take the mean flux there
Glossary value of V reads 16.7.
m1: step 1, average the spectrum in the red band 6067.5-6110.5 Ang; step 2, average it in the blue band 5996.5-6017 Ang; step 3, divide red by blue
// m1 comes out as 1.02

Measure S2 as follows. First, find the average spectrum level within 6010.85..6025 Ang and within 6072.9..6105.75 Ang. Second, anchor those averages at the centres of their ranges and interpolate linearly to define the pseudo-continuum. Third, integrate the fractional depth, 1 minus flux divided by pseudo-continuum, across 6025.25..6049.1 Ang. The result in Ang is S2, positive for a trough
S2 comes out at -0.5 Ang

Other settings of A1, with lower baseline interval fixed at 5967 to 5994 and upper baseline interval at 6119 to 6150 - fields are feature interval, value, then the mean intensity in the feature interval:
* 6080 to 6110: -0.9 Ang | 17.6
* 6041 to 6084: -1.7 Ang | 18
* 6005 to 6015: 0.0 Ang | 17.6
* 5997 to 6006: 0.2 Ang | 17.3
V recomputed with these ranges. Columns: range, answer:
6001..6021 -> 17.5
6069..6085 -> 18.4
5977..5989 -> 17.4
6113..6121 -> 18.1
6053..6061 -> 18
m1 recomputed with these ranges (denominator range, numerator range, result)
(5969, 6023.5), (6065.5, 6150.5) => 0.99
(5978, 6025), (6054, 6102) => 1.02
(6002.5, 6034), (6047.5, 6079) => 1.02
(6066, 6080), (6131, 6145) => 0.92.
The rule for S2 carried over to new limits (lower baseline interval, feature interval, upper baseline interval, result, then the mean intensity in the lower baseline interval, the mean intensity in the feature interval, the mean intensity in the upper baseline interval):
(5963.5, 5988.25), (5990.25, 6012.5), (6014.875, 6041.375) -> 0.19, 17.8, 17.7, 17.9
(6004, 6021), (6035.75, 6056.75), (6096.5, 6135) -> -0.85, 17.6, 18.2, 17.2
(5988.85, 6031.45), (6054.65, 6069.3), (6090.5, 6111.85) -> -0.01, 17.6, 17.5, 17.4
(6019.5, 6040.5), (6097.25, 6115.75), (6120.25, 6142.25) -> -0.47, 17.9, 17.3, 16.6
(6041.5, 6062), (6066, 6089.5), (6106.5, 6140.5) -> -0.64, 17.9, 18.1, 17.1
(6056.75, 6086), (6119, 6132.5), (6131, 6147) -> 0.22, 17.9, 16.8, 16.9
